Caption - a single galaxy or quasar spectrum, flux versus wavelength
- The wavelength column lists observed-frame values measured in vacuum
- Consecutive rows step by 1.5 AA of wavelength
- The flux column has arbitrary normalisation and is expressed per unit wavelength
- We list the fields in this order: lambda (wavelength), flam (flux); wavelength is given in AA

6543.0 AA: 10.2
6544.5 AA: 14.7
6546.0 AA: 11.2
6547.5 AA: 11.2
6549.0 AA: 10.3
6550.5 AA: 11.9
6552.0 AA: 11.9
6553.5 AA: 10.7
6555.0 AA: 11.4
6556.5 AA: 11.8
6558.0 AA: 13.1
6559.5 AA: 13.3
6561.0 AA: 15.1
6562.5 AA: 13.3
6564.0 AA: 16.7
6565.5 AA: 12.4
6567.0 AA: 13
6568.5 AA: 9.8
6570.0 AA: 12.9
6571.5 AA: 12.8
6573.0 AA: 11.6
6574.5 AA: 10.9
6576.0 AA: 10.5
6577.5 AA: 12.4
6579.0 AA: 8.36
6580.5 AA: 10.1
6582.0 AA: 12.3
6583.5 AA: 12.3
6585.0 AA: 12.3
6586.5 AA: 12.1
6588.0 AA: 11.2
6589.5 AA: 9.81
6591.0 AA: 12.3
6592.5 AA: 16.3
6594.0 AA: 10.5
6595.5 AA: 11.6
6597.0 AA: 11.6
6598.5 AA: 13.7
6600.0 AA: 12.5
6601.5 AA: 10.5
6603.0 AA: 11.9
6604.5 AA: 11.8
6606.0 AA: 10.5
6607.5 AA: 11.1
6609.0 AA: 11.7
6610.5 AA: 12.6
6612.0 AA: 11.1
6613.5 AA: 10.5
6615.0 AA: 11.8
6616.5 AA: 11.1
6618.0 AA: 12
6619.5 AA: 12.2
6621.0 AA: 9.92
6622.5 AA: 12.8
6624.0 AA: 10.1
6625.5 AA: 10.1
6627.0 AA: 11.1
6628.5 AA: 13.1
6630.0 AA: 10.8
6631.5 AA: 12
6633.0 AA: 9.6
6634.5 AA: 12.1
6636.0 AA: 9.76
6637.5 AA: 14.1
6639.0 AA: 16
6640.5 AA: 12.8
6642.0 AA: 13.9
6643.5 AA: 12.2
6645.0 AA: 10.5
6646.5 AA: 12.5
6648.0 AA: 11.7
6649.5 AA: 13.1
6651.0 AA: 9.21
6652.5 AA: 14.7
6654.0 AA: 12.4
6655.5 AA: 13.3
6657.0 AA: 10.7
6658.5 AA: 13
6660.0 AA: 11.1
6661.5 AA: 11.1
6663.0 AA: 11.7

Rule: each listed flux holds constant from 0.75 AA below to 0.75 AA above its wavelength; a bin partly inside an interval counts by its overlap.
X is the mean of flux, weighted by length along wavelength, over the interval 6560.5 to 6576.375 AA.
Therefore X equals 12.6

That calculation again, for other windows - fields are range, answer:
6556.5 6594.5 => 12.2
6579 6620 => 11.7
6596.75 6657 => 11.8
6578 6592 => 11.3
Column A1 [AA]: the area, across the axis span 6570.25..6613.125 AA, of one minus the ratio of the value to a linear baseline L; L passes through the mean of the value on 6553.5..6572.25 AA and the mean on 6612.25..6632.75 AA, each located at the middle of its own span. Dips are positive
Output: 1.6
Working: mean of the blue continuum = 12.9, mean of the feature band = 11.7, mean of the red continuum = 11.3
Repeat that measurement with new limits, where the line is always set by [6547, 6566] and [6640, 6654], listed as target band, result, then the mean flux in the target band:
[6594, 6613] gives 1.18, 11.7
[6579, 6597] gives 1.06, 11.7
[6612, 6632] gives 1.67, 11.3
